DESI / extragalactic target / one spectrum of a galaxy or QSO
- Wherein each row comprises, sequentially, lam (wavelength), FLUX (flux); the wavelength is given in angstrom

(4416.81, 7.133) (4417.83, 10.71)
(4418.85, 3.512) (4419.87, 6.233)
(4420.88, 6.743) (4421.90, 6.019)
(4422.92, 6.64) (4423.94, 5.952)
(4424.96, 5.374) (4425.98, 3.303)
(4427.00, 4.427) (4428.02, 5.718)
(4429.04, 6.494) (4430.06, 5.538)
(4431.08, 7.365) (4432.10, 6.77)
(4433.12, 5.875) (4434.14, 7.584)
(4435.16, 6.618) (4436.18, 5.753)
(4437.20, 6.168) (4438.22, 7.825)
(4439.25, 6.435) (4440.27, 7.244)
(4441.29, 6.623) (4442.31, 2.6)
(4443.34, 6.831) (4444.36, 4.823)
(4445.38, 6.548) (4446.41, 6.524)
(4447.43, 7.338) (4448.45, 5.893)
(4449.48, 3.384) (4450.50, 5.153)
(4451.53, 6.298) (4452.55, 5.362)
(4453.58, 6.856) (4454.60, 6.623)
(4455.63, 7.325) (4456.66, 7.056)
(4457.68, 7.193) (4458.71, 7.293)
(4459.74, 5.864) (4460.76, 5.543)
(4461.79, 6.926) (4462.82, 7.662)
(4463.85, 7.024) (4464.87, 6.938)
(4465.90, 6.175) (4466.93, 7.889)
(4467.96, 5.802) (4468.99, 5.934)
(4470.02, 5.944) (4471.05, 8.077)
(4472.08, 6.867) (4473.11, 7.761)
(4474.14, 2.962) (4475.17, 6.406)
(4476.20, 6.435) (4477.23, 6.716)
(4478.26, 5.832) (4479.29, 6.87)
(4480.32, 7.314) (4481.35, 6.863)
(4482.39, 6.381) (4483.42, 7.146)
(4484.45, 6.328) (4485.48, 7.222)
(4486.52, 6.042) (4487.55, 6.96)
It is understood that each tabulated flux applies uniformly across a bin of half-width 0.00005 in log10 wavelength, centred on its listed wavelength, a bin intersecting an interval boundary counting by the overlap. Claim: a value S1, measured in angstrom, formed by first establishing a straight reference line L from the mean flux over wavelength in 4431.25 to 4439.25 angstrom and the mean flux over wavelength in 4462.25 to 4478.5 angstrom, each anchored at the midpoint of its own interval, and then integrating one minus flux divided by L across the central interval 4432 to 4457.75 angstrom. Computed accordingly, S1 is 1.6 angstrom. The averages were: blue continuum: 6.67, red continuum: 6.54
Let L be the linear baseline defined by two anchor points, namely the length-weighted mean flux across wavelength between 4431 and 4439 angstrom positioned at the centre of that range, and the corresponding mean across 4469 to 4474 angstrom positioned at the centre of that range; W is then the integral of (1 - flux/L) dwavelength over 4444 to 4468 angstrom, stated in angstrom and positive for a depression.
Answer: 1.1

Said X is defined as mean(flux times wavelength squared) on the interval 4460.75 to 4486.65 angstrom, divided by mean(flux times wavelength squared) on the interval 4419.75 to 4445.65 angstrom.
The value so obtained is 1.11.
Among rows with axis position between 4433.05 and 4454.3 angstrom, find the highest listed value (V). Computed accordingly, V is 7.825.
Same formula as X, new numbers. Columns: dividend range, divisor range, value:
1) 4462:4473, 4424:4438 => 1.17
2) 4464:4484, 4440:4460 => 1.08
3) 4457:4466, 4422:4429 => 1.28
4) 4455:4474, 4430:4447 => 1.08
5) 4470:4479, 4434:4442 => 0.97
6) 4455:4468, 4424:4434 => 1.21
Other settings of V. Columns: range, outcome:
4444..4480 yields 8.077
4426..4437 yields 7.584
